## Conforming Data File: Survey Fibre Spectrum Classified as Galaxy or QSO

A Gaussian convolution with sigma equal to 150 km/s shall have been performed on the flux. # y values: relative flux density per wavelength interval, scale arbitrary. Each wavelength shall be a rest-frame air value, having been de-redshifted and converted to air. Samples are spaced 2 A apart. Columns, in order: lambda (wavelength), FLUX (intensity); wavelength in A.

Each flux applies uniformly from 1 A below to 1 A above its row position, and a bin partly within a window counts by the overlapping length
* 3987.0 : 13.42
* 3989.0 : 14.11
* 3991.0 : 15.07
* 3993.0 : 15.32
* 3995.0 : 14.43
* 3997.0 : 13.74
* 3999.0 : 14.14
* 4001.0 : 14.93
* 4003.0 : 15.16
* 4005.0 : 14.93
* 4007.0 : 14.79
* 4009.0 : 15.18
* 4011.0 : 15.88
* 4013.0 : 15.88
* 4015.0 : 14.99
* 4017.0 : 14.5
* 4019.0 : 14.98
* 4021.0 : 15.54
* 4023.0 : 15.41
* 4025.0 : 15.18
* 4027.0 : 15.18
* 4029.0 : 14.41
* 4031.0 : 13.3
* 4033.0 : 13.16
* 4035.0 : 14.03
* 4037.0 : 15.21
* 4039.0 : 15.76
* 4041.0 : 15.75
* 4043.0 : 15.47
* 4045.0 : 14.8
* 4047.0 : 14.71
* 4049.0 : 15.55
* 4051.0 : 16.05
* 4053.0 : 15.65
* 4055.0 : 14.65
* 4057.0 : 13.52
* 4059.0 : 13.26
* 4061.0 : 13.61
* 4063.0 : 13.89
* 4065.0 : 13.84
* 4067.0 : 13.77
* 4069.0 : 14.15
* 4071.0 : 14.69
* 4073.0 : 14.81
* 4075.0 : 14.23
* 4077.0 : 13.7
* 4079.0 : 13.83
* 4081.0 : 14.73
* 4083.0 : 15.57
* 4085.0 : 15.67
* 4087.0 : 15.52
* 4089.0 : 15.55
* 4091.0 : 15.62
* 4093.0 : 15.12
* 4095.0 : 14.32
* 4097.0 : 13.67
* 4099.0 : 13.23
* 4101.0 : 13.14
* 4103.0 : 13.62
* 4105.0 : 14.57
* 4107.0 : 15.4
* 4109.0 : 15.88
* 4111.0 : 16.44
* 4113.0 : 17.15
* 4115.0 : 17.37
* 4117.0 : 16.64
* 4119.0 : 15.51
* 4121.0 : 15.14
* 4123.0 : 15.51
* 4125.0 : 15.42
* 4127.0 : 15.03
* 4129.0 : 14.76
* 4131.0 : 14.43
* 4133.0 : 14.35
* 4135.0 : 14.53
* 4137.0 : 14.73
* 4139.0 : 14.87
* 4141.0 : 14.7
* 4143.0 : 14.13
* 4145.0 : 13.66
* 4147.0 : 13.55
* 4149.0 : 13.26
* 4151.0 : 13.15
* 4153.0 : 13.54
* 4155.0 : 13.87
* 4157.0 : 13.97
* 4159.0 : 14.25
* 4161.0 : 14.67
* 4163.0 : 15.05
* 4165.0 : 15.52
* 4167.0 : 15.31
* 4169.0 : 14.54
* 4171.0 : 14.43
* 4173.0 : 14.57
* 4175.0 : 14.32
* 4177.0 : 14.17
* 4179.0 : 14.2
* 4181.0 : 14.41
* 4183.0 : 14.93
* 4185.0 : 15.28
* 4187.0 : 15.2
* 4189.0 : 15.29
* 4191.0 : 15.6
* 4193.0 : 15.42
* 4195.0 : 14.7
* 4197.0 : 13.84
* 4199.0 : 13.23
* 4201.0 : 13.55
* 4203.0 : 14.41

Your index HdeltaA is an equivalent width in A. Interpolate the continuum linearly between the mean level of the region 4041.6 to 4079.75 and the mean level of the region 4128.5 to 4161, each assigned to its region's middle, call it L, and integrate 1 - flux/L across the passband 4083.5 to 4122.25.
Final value -2.62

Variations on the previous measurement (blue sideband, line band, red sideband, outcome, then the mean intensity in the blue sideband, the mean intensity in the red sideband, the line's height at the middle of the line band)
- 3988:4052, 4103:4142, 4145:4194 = -1.9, 14.9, 14.5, 14.6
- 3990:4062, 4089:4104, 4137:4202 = 0.4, 14.8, 14.4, 14.6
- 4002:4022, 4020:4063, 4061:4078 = -0.4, 15.2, 14.1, 14.6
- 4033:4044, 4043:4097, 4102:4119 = 2.7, 15.1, 15.9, 15.4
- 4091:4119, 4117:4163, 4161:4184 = 1.3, 15.2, 14.7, 14.9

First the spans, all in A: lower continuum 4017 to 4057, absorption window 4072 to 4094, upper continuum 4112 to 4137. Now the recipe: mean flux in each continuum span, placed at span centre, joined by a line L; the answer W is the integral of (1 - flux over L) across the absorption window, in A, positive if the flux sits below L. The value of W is 0.39 A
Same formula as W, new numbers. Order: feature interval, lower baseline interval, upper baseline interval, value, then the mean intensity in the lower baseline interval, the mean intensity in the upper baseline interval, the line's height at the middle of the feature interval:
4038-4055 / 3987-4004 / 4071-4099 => -0.9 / 14.5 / 14.7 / 14.7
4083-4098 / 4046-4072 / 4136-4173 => -0.8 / 14.4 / 14.3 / 14.4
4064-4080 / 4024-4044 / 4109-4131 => 1.2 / 14.7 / 15.8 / 15.2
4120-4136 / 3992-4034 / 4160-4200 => -0.1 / 14.8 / 14.7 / 14.8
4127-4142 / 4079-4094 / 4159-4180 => 0.3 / 15.3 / 14.7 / 14.9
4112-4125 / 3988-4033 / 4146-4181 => -1.6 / 14.8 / 14.3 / 14.4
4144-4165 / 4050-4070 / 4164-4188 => 1.0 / 14.2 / 14.7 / 14.6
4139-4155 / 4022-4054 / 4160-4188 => 1.1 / 15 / 14.8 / 14.8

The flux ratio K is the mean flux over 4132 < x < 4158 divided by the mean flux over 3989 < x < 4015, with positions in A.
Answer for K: 0.9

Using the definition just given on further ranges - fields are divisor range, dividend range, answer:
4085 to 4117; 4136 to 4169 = 0.94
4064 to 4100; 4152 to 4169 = 1.00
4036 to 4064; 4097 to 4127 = 1.03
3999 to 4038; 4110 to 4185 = 0.99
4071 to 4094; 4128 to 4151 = 0.95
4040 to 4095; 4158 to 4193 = 1.01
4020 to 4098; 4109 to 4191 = 1.01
